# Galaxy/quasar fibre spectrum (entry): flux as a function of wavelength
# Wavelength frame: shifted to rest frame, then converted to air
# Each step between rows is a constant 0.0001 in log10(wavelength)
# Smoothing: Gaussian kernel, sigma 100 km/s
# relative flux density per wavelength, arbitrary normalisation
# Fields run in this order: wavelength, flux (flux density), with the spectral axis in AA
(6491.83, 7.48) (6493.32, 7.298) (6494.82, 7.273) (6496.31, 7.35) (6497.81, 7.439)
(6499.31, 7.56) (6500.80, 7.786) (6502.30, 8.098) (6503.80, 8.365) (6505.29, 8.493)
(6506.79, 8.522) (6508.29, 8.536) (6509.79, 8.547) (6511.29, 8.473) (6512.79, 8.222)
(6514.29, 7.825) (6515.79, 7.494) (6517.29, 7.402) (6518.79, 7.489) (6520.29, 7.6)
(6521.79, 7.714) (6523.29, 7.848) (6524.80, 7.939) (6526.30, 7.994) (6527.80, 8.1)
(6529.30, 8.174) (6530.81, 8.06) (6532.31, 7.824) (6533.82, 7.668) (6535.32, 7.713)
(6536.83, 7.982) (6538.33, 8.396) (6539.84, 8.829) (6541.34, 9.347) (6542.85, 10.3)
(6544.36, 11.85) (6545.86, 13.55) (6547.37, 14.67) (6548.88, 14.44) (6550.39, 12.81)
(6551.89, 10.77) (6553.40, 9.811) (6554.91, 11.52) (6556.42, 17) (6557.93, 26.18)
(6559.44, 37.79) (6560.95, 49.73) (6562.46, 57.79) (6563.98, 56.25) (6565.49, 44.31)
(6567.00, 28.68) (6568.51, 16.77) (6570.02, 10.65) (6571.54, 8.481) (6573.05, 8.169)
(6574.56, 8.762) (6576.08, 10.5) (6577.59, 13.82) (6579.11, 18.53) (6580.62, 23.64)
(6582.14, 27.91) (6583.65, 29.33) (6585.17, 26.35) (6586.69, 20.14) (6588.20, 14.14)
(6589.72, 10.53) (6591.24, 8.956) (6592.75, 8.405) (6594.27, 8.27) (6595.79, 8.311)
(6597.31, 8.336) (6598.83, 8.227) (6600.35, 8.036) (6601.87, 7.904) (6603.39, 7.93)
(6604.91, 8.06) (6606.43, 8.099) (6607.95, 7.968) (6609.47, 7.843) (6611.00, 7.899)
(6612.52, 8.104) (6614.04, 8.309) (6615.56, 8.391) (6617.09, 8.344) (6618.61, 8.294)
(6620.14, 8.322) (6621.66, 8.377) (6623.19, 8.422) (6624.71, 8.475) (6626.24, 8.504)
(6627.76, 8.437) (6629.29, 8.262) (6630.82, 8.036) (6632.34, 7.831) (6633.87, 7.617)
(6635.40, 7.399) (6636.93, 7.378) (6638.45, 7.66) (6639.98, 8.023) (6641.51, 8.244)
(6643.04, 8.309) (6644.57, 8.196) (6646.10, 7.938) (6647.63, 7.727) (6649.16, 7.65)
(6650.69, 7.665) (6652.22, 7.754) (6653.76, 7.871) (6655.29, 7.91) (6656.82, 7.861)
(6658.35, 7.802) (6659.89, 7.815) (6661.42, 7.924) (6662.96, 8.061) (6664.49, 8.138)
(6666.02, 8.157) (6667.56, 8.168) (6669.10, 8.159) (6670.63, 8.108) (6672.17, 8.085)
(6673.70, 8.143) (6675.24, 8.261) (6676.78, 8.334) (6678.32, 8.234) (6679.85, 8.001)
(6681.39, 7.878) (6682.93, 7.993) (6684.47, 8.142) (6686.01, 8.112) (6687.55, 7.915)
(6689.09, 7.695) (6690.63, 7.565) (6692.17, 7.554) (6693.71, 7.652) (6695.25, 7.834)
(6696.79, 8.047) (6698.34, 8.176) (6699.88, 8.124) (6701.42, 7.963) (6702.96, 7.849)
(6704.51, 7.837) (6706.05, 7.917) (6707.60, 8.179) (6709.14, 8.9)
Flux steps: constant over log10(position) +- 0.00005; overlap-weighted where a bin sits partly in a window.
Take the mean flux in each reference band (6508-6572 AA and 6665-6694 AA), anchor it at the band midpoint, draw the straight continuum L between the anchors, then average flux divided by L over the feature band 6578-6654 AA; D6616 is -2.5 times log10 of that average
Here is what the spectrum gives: 0.128 mag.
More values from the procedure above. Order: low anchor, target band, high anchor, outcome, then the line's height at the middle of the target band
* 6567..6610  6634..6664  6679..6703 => 0.258 mag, 9.98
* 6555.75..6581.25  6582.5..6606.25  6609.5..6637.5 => 0.417 mag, 17.5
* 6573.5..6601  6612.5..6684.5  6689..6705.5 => 0.305 mag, 10.8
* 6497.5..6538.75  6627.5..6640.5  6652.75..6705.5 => 0.021 mag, 7.98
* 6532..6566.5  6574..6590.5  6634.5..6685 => -0.137 mag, 16.5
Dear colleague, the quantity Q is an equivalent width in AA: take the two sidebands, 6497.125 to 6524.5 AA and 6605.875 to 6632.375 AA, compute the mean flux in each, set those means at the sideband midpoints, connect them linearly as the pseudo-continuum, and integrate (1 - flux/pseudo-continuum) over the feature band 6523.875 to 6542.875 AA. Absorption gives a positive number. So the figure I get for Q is -0.5 AA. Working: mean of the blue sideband 7.97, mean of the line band 8.25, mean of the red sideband 8.23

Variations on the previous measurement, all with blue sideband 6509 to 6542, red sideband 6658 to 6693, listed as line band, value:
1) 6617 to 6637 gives -0.3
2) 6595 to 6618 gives -0.3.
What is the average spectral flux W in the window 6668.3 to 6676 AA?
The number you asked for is 8.15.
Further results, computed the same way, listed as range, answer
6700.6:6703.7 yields 7.93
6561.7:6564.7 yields 56.9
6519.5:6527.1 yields 7.82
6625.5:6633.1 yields 8.22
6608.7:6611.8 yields 7.86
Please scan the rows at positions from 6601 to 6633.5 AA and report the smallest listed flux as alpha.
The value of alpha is 7.831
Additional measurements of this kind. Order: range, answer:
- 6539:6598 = 8.169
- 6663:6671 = 8.108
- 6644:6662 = 7.65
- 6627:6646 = 7.378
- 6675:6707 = 7.554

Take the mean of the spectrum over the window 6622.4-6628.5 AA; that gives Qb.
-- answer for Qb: 8.46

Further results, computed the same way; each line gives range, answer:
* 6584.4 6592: 16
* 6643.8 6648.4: 7.96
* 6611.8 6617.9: 8.29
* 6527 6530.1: 8.13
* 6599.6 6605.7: 7.99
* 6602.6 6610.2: 7.99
